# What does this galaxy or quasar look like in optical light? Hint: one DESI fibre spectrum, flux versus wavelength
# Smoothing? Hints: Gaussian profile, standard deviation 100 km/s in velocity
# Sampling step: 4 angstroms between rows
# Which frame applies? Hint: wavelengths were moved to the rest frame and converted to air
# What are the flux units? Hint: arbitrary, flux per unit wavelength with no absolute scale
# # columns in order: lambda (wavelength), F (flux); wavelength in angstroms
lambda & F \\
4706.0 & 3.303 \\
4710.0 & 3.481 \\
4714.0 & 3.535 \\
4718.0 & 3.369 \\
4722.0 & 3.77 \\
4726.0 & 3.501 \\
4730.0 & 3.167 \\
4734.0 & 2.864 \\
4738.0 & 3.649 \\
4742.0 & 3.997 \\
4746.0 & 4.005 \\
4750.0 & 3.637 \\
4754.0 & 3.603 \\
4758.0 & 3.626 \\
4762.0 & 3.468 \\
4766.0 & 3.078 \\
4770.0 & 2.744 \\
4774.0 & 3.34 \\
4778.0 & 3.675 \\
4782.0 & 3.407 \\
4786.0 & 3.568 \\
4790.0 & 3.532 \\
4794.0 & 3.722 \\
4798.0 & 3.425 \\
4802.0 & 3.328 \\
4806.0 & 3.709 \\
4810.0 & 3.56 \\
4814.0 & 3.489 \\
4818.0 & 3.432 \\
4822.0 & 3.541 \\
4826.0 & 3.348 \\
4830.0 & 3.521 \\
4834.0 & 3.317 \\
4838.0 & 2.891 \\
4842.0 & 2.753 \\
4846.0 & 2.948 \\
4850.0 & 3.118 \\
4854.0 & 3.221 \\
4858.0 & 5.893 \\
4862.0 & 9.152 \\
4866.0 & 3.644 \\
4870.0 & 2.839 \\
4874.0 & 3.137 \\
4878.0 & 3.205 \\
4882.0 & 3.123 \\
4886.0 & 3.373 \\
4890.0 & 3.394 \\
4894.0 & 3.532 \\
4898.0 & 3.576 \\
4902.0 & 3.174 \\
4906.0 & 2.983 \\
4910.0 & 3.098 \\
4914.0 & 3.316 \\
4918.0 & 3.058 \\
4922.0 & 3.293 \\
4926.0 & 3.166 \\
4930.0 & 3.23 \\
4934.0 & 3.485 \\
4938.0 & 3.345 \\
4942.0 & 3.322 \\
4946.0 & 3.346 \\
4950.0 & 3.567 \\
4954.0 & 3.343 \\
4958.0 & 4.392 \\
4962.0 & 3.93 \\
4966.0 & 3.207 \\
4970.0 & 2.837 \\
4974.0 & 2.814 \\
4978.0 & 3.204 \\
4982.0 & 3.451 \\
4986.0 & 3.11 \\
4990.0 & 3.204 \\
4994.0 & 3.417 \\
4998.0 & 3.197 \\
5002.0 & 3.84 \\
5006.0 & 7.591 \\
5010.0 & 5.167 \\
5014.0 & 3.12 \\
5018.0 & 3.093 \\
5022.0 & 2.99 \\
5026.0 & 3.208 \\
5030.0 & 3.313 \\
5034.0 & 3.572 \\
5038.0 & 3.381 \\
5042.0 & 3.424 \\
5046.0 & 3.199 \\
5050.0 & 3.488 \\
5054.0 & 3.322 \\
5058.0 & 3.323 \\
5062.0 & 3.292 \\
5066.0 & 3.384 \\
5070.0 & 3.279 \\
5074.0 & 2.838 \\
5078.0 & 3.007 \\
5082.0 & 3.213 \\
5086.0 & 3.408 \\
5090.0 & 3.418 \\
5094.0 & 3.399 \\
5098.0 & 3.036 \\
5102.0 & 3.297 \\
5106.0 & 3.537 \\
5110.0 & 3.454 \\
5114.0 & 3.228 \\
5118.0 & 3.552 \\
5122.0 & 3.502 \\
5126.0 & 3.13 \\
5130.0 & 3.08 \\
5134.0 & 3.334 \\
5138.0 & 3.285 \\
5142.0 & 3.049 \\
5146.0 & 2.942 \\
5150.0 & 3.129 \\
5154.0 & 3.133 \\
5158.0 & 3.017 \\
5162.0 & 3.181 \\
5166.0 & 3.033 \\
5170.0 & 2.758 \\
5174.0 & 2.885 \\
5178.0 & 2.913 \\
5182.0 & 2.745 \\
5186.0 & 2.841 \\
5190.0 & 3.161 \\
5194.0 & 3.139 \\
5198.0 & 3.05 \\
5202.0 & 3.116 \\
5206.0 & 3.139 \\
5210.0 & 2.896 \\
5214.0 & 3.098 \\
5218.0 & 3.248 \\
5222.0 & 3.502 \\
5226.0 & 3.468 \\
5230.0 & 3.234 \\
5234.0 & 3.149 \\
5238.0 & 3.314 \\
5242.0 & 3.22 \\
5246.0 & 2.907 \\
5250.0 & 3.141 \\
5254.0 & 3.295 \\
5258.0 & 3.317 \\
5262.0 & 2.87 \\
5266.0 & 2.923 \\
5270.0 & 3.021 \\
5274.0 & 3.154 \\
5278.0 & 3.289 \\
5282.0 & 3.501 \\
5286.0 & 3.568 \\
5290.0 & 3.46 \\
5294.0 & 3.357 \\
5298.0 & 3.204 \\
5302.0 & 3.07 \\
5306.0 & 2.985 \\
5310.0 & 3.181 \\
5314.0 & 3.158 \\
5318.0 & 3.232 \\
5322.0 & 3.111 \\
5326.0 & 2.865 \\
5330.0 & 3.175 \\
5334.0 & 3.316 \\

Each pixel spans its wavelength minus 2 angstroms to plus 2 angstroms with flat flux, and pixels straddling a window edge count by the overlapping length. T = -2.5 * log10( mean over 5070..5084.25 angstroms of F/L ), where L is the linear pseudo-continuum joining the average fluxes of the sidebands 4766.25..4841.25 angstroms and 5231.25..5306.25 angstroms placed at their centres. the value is 0.076 mag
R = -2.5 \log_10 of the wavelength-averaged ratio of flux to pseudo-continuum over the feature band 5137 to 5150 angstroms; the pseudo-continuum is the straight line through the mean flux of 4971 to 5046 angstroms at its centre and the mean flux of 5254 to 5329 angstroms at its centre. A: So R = 0.11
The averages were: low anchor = 3.59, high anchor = 3.18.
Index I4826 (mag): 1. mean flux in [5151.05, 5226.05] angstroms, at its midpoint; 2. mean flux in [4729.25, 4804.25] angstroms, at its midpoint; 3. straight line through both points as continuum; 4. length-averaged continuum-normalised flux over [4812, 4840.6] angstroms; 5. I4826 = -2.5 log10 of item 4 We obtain 0.02 mag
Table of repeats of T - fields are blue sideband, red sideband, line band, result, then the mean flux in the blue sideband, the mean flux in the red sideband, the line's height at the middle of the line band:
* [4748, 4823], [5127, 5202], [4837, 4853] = 0.155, 3.47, 3.04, 3.4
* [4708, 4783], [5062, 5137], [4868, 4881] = 0.113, 3.47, 3.28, 3.4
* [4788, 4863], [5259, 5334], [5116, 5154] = 0.048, 3.71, 3.18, 3.36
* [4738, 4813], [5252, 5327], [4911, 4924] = 0.072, 3.53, 3.19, 3.43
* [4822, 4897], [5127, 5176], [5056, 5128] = -0.034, 3.68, 3.07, 3.2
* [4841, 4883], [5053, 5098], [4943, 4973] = 0.047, 3.96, 3.25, 3.64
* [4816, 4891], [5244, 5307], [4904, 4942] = 0.119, 3.68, 3.19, 3.6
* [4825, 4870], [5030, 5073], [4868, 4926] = 0.180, 3.95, 3.35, 3.8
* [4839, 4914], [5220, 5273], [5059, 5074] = 0.051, 3.66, 3.18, 3.41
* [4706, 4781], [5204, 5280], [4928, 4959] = -0.041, 3.47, 3.17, 3.35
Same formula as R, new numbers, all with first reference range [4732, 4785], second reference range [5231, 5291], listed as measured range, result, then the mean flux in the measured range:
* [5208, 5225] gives 0.01 mag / 3.2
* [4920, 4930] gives 0.05 mag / 3.23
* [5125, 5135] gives 0.03 mag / 3.17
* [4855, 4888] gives -0.24 mag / 4.26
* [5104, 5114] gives -0.05 mag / 3.44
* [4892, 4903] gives -0.02 mag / 3.45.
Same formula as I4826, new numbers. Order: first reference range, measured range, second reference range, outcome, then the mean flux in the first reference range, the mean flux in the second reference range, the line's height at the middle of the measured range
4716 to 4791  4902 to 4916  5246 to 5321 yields 0.08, 3.47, 3.2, 3.39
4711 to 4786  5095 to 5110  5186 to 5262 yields -0.02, 3.47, 3.17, 3.25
